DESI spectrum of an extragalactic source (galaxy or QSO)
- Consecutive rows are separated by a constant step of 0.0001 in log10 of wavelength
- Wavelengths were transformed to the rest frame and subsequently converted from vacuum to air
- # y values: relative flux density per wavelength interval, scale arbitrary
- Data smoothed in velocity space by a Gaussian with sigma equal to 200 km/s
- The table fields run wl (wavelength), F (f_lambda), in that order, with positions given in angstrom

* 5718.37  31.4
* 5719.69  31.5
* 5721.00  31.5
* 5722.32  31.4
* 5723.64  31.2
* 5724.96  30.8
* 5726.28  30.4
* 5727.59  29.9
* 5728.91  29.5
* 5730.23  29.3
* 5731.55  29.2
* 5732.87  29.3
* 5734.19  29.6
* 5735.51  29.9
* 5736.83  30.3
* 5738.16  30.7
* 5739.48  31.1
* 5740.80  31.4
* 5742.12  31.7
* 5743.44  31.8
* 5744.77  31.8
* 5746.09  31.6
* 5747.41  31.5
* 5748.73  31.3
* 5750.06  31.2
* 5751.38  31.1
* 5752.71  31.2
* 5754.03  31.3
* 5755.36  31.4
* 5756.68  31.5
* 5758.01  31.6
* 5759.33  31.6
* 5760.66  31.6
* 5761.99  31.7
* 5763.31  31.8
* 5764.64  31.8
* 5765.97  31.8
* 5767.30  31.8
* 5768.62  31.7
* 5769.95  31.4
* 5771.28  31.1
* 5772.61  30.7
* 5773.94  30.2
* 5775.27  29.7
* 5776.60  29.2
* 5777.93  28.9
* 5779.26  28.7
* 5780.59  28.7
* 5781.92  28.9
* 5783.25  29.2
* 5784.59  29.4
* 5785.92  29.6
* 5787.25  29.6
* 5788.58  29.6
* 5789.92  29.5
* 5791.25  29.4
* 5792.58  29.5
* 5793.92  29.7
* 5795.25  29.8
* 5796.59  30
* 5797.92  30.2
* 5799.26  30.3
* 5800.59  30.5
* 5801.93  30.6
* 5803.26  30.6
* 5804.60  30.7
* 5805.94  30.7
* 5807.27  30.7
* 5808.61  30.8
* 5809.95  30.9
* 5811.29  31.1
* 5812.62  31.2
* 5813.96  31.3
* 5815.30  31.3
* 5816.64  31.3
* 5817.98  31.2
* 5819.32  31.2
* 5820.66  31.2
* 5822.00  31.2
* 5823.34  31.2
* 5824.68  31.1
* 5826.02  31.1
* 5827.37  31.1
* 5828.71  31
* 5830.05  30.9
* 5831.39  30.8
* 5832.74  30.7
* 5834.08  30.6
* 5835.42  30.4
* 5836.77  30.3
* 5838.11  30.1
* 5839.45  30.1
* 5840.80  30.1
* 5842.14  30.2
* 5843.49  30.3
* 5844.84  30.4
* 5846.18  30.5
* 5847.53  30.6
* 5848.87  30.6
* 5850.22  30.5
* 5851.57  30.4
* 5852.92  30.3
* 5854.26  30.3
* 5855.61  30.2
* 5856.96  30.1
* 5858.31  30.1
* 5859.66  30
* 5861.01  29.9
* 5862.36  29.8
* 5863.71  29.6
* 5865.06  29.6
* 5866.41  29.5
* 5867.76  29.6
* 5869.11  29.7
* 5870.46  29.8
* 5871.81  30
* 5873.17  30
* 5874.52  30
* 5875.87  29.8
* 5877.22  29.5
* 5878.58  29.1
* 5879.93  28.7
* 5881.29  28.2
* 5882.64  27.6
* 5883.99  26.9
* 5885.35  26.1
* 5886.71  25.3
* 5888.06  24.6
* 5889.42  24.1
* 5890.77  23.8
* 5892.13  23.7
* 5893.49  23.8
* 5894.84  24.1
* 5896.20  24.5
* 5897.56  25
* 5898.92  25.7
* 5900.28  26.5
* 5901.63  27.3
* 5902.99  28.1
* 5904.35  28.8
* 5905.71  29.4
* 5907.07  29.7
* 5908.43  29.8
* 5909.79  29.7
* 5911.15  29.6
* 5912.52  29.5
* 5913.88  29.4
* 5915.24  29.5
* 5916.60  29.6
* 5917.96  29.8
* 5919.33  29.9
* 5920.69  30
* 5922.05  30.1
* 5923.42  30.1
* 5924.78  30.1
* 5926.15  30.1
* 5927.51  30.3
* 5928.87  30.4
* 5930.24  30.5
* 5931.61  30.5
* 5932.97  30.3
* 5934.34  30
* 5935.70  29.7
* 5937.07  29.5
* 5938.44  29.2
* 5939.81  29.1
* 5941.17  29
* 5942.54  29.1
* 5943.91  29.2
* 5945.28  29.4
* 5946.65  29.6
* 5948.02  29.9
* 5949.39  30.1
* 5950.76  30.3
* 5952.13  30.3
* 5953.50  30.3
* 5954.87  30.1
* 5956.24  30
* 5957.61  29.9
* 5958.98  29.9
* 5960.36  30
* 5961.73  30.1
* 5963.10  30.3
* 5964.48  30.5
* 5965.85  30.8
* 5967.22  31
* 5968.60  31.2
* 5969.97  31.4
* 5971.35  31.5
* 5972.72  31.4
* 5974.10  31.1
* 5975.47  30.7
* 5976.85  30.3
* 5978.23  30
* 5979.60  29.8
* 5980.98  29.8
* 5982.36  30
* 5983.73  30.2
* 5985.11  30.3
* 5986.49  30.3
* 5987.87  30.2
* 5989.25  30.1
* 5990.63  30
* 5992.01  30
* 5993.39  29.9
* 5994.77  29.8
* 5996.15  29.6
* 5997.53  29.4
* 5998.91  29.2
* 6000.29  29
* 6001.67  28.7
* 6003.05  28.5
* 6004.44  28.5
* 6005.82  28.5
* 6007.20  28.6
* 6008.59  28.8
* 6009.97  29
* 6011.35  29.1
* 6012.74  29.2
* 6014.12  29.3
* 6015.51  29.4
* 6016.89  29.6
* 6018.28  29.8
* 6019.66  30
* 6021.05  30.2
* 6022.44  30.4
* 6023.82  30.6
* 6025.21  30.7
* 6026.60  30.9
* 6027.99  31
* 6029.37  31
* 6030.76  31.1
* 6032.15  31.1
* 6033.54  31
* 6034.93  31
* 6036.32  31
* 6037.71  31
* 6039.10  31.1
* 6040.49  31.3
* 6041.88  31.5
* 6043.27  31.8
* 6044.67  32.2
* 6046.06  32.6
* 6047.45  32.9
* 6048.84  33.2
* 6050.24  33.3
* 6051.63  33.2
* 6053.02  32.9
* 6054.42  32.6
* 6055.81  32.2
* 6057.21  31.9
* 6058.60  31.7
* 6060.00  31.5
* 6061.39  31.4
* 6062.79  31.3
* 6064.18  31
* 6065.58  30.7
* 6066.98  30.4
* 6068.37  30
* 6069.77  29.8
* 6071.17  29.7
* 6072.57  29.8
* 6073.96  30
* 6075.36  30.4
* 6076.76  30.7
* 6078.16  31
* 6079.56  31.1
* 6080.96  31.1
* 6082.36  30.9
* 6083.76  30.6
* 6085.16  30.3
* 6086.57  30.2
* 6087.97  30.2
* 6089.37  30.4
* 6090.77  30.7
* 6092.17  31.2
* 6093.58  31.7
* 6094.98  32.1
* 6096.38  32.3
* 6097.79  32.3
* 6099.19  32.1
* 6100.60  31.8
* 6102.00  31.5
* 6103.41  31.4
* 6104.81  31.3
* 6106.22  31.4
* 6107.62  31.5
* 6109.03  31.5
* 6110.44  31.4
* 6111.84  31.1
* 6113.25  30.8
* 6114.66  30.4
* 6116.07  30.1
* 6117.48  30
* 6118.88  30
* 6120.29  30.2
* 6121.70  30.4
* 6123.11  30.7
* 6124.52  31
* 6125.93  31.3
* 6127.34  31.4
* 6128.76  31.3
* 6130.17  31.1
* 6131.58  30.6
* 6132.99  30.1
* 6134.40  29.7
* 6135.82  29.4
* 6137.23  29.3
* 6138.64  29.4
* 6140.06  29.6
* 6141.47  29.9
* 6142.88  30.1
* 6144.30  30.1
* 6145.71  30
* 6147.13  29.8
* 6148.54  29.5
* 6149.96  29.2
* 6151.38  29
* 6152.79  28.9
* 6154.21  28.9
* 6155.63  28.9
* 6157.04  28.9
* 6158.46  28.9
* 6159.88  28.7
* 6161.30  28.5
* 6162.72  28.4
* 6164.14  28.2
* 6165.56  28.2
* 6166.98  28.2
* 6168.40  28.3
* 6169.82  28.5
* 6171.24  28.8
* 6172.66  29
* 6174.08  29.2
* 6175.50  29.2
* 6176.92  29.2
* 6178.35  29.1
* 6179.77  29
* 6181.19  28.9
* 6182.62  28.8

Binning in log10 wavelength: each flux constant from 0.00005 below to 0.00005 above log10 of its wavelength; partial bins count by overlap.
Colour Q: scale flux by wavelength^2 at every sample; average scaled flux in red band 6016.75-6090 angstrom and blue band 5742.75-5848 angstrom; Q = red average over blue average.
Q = 1.11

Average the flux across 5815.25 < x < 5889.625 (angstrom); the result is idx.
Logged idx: 29.8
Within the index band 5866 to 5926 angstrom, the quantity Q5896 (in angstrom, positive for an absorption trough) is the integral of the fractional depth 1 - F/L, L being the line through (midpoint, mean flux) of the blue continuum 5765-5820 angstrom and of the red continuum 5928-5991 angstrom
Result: 4.2 angstrom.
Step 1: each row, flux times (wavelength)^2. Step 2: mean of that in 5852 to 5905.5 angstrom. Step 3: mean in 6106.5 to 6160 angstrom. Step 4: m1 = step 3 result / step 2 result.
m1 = 1.17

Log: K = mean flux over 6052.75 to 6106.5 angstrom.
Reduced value 31.1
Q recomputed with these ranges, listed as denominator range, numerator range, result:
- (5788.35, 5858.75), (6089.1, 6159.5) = 1.10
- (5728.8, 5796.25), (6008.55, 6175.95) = 1.12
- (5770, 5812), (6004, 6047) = 1.10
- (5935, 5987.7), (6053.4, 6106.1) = 1.07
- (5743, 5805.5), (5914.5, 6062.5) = 1.07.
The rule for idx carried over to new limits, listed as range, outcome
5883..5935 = 28.1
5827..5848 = 30.5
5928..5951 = 29.7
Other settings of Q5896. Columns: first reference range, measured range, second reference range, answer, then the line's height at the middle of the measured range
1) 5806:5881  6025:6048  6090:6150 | -0.6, 30.6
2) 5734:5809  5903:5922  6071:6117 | 0.8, 30.8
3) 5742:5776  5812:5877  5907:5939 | 0.4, 30.6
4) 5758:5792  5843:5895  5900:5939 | 2.1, 29.9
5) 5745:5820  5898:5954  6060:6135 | 2.3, 30.7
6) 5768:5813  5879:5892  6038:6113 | 1.9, 30.5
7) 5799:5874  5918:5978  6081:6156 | 0.7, 30.5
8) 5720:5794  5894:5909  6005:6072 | 1.8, 30.7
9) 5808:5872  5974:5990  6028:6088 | 0.4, 31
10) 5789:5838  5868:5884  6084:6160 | 0.7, 30.6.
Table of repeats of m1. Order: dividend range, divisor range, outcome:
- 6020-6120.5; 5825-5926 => 1.15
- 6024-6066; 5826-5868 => 1.12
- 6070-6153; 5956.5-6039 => 1.06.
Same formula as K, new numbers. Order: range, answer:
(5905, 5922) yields 29.7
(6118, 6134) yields 30.7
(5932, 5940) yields 29.7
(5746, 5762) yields 31.4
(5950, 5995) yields 30.4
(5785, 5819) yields 30.4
